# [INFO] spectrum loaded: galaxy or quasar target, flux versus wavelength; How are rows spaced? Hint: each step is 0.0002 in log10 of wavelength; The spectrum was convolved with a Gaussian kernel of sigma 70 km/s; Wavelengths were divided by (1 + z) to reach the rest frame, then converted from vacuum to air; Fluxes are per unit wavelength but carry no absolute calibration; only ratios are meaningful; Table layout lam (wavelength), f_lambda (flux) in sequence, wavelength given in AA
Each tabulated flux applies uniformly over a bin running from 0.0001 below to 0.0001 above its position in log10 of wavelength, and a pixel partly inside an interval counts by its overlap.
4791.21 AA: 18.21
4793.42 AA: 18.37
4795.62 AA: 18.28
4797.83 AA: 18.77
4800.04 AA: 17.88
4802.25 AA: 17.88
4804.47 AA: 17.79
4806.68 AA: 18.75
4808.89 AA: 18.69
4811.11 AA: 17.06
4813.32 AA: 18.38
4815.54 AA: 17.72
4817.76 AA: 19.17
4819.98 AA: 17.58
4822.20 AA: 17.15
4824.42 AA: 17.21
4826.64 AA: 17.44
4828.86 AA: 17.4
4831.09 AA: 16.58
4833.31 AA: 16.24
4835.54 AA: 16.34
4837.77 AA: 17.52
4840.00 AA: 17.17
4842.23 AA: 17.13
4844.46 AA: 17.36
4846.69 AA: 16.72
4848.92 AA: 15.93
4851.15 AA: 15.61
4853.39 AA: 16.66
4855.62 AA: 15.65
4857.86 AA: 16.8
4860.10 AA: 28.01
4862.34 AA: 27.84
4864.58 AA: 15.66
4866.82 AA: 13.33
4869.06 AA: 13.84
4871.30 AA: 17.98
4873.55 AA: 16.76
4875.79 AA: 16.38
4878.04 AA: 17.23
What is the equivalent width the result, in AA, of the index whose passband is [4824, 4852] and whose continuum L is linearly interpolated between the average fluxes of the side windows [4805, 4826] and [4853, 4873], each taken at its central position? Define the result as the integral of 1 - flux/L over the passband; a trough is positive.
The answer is 2.1 AA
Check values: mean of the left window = 18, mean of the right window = 18.4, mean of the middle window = 16.8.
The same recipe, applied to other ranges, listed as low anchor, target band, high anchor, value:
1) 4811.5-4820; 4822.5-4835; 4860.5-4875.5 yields 0.82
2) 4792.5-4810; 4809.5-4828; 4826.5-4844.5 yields -0.12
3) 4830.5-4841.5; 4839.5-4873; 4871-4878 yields -1.66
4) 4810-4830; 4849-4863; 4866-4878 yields -2.69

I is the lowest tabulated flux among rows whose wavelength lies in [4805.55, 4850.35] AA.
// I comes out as 15.93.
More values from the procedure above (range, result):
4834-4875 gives 13.33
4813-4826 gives 17.15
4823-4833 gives 16.58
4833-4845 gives 16.24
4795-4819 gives 17.06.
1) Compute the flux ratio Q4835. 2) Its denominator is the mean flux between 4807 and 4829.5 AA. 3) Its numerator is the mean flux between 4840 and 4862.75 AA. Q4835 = 1.03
